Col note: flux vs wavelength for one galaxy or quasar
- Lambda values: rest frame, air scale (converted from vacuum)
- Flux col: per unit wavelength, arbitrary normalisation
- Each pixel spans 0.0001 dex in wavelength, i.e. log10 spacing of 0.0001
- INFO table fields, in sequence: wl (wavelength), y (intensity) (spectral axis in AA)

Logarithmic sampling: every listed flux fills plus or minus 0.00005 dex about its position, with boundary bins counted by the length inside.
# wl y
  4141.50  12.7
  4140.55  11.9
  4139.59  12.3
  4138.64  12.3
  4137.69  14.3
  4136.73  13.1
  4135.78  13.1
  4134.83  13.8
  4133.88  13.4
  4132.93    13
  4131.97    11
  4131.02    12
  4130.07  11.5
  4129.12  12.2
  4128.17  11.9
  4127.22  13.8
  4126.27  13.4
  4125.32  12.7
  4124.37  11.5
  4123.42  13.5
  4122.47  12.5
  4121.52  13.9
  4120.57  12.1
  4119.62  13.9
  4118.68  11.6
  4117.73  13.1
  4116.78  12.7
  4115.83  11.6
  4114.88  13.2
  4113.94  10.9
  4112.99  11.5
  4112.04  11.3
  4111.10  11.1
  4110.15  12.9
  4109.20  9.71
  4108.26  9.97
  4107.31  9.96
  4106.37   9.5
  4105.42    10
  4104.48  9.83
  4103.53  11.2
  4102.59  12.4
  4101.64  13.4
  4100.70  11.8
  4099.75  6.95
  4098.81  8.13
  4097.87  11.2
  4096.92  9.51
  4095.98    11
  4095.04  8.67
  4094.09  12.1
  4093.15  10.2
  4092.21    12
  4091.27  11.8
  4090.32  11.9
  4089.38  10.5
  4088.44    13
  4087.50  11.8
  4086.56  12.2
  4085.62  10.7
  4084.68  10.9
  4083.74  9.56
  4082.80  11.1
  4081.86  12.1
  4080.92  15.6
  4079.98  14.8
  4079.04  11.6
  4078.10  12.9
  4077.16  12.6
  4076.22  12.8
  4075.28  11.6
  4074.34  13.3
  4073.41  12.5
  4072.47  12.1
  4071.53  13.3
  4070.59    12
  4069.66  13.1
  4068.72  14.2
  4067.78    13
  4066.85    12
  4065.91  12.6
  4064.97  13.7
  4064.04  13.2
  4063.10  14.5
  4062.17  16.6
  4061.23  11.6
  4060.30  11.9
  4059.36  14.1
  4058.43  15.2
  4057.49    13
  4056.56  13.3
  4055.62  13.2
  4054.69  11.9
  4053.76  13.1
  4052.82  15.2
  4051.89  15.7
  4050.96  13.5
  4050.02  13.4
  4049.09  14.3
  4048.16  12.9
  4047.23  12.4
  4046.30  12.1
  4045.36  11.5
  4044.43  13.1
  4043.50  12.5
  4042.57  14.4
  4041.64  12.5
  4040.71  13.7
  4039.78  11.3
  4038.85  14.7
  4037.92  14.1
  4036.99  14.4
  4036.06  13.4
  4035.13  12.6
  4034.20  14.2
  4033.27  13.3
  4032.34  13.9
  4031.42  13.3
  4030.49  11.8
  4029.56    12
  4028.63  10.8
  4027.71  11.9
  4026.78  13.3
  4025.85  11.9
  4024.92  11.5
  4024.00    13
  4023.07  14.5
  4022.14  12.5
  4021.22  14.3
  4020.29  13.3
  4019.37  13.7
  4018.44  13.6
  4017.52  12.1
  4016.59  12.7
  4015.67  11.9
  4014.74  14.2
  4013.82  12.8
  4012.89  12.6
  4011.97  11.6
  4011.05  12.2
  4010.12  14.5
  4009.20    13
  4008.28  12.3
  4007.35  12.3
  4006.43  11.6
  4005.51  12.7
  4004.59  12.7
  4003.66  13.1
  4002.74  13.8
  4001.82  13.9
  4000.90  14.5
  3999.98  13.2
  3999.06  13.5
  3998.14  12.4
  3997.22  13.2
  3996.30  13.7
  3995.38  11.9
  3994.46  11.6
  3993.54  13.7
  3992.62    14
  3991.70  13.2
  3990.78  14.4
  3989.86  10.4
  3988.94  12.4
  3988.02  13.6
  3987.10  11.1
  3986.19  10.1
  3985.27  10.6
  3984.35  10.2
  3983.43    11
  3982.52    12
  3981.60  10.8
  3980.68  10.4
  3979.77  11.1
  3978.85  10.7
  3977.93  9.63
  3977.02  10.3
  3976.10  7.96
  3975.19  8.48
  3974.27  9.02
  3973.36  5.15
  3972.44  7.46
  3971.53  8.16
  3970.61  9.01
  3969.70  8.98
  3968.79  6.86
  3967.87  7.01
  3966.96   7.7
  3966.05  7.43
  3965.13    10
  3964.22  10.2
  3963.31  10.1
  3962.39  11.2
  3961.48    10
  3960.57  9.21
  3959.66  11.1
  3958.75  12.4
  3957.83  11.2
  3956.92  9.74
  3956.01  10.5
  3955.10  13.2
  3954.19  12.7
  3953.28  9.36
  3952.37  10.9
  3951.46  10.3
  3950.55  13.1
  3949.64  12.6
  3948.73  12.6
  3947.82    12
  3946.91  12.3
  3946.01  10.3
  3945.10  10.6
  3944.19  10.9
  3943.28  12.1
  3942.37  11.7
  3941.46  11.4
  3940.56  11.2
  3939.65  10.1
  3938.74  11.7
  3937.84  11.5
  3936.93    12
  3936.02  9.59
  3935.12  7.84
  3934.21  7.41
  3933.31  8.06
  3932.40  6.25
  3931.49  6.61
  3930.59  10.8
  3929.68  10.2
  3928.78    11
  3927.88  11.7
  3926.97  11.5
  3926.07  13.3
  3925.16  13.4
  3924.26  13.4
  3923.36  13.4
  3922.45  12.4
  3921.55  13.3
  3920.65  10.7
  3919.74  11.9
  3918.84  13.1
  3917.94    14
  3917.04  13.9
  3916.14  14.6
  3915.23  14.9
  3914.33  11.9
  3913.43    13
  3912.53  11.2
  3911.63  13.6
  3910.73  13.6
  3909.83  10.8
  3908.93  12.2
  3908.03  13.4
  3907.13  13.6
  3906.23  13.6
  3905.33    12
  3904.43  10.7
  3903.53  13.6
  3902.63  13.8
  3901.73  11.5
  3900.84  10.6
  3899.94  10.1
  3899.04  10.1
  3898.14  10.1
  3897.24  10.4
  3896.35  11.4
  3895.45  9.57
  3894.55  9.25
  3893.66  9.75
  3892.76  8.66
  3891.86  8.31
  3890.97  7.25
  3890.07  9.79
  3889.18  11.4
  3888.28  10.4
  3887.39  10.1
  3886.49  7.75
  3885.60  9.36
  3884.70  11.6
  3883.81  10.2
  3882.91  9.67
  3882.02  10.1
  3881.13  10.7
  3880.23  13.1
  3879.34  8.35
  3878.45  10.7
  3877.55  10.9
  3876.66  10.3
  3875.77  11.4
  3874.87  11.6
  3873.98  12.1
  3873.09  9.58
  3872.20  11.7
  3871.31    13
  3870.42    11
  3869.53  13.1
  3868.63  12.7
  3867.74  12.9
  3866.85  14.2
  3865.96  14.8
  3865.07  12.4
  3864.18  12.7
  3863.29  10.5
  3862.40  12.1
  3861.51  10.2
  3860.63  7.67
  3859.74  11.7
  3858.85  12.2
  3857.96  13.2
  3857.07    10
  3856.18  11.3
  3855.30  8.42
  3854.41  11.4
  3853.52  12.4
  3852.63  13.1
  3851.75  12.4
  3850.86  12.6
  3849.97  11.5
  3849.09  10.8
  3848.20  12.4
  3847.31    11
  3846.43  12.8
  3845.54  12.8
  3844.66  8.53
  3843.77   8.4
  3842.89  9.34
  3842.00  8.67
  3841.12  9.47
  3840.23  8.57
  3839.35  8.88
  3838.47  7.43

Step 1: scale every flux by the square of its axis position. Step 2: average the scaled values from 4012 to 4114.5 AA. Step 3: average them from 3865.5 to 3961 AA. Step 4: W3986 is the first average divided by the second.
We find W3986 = 1.2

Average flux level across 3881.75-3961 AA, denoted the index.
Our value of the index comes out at 11.2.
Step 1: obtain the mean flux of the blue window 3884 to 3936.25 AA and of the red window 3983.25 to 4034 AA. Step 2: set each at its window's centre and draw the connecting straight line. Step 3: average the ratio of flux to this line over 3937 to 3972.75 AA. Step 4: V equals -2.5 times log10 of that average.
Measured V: 0.13 mag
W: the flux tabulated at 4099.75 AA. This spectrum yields 6.95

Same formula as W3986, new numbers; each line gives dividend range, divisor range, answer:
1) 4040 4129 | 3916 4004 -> 1.18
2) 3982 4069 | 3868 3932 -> 1.21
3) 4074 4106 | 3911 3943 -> 1.08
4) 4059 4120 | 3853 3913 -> 1.18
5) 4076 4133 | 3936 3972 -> 1.19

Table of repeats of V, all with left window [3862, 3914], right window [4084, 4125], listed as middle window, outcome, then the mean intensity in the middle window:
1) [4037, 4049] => -0.154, 13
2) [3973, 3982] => 0.199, 9.39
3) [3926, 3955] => 0.052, 10.7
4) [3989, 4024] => -0.153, 13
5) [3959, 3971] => 0.221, 9.2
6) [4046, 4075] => -0.176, 13.3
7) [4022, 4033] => -0.113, 12.5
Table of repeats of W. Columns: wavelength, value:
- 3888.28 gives 10.4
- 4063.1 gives 14.5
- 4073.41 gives 12.5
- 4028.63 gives 10.8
